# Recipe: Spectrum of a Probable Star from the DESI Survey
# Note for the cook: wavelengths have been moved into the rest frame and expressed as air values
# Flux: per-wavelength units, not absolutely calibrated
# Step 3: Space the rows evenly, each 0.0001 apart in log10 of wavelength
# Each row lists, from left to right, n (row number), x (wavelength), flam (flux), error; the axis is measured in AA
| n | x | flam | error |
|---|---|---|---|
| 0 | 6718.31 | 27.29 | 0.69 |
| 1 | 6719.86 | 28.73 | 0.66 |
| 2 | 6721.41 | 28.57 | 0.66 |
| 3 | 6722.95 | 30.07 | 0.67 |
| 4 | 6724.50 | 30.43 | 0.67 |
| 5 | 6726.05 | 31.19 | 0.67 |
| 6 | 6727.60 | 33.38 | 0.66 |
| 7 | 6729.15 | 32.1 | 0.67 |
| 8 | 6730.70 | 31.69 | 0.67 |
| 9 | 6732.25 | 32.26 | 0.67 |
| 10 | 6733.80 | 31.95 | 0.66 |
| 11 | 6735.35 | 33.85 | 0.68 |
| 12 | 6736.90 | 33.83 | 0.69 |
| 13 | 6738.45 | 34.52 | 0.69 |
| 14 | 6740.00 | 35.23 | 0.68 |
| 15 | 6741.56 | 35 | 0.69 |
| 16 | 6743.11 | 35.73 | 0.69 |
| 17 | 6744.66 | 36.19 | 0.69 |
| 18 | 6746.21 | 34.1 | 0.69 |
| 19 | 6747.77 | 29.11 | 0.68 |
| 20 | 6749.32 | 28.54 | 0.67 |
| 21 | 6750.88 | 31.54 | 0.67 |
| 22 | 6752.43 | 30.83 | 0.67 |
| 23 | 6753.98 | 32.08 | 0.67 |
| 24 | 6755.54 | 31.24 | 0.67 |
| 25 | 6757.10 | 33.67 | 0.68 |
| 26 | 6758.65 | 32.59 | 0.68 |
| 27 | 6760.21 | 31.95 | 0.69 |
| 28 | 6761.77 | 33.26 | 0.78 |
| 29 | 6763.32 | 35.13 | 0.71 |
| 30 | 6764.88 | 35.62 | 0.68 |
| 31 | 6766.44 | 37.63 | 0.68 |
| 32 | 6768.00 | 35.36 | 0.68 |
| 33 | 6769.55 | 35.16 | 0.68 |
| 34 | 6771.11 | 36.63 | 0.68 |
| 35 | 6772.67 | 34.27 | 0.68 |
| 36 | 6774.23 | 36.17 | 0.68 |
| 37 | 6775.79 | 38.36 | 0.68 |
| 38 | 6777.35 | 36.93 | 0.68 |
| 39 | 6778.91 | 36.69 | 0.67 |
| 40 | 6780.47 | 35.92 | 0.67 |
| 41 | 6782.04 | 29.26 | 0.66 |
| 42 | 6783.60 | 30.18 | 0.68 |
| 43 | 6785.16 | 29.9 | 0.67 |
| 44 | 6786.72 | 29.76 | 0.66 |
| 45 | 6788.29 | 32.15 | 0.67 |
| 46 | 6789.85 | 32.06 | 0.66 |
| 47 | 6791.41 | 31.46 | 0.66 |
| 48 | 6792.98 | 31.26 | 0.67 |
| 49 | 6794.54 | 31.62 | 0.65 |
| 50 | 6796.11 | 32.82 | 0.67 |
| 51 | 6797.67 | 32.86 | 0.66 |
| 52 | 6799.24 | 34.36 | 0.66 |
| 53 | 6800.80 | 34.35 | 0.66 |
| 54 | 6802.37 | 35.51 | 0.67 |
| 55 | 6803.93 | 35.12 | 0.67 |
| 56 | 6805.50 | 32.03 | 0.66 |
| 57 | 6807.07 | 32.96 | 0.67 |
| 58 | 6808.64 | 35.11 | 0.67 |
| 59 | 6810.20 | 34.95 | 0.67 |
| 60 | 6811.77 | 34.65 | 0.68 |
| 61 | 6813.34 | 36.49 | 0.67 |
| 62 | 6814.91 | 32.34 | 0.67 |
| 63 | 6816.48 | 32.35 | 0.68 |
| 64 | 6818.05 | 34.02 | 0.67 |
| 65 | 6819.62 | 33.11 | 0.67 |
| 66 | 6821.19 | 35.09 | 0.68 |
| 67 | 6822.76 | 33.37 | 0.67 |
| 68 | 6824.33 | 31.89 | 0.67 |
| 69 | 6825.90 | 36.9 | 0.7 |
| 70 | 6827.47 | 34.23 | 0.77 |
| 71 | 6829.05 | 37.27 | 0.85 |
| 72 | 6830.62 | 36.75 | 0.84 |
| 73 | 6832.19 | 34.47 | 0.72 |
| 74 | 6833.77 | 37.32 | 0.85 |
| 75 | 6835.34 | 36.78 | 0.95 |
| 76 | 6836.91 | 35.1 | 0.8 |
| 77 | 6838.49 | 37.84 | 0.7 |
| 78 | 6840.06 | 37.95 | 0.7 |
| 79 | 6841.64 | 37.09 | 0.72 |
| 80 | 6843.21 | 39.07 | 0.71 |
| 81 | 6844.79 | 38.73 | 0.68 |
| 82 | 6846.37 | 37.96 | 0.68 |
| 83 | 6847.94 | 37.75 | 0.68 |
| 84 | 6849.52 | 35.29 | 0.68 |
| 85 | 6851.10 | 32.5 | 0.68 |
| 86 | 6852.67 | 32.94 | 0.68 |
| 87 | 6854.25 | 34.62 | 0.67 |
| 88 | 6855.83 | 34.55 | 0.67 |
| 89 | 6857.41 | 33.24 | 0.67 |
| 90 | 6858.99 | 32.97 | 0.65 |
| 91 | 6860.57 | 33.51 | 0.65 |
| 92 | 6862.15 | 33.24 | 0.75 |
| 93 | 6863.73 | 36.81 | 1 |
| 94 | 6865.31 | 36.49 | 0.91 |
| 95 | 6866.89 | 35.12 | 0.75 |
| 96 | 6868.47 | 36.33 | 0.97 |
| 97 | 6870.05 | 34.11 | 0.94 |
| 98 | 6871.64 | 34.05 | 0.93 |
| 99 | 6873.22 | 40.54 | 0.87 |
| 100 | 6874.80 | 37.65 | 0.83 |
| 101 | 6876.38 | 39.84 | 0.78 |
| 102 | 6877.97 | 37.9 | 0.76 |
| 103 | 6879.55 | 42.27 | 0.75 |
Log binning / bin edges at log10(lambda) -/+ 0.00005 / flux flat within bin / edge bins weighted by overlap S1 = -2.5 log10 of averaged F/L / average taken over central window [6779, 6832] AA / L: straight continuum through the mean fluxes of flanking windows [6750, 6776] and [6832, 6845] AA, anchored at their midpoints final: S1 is 0.075 mag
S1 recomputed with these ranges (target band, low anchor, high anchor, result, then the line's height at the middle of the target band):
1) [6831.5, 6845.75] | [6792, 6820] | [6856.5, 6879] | -0.070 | 34.8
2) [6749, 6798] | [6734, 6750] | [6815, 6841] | 0.029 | 34.2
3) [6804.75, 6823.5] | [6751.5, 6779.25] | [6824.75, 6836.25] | 0.058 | 35.7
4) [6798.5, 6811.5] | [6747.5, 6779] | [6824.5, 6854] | 0.029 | 35.3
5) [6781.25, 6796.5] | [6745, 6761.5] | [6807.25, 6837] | 0.079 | 33.3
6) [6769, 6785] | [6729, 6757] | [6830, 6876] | -0.031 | 33.8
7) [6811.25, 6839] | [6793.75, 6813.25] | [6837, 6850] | 0.030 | 35.9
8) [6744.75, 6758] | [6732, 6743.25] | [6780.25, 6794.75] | 0.053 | 33.2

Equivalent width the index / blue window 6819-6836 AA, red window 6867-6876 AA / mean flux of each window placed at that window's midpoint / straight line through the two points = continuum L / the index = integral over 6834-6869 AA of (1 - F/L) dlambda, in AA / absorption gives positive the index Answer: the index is 0.21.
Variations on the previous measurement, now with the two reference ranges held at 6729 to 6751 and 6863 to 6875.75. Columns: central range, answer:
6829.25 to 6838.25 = -0.2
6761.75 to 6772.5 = -0.6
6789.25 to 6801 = 0.7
